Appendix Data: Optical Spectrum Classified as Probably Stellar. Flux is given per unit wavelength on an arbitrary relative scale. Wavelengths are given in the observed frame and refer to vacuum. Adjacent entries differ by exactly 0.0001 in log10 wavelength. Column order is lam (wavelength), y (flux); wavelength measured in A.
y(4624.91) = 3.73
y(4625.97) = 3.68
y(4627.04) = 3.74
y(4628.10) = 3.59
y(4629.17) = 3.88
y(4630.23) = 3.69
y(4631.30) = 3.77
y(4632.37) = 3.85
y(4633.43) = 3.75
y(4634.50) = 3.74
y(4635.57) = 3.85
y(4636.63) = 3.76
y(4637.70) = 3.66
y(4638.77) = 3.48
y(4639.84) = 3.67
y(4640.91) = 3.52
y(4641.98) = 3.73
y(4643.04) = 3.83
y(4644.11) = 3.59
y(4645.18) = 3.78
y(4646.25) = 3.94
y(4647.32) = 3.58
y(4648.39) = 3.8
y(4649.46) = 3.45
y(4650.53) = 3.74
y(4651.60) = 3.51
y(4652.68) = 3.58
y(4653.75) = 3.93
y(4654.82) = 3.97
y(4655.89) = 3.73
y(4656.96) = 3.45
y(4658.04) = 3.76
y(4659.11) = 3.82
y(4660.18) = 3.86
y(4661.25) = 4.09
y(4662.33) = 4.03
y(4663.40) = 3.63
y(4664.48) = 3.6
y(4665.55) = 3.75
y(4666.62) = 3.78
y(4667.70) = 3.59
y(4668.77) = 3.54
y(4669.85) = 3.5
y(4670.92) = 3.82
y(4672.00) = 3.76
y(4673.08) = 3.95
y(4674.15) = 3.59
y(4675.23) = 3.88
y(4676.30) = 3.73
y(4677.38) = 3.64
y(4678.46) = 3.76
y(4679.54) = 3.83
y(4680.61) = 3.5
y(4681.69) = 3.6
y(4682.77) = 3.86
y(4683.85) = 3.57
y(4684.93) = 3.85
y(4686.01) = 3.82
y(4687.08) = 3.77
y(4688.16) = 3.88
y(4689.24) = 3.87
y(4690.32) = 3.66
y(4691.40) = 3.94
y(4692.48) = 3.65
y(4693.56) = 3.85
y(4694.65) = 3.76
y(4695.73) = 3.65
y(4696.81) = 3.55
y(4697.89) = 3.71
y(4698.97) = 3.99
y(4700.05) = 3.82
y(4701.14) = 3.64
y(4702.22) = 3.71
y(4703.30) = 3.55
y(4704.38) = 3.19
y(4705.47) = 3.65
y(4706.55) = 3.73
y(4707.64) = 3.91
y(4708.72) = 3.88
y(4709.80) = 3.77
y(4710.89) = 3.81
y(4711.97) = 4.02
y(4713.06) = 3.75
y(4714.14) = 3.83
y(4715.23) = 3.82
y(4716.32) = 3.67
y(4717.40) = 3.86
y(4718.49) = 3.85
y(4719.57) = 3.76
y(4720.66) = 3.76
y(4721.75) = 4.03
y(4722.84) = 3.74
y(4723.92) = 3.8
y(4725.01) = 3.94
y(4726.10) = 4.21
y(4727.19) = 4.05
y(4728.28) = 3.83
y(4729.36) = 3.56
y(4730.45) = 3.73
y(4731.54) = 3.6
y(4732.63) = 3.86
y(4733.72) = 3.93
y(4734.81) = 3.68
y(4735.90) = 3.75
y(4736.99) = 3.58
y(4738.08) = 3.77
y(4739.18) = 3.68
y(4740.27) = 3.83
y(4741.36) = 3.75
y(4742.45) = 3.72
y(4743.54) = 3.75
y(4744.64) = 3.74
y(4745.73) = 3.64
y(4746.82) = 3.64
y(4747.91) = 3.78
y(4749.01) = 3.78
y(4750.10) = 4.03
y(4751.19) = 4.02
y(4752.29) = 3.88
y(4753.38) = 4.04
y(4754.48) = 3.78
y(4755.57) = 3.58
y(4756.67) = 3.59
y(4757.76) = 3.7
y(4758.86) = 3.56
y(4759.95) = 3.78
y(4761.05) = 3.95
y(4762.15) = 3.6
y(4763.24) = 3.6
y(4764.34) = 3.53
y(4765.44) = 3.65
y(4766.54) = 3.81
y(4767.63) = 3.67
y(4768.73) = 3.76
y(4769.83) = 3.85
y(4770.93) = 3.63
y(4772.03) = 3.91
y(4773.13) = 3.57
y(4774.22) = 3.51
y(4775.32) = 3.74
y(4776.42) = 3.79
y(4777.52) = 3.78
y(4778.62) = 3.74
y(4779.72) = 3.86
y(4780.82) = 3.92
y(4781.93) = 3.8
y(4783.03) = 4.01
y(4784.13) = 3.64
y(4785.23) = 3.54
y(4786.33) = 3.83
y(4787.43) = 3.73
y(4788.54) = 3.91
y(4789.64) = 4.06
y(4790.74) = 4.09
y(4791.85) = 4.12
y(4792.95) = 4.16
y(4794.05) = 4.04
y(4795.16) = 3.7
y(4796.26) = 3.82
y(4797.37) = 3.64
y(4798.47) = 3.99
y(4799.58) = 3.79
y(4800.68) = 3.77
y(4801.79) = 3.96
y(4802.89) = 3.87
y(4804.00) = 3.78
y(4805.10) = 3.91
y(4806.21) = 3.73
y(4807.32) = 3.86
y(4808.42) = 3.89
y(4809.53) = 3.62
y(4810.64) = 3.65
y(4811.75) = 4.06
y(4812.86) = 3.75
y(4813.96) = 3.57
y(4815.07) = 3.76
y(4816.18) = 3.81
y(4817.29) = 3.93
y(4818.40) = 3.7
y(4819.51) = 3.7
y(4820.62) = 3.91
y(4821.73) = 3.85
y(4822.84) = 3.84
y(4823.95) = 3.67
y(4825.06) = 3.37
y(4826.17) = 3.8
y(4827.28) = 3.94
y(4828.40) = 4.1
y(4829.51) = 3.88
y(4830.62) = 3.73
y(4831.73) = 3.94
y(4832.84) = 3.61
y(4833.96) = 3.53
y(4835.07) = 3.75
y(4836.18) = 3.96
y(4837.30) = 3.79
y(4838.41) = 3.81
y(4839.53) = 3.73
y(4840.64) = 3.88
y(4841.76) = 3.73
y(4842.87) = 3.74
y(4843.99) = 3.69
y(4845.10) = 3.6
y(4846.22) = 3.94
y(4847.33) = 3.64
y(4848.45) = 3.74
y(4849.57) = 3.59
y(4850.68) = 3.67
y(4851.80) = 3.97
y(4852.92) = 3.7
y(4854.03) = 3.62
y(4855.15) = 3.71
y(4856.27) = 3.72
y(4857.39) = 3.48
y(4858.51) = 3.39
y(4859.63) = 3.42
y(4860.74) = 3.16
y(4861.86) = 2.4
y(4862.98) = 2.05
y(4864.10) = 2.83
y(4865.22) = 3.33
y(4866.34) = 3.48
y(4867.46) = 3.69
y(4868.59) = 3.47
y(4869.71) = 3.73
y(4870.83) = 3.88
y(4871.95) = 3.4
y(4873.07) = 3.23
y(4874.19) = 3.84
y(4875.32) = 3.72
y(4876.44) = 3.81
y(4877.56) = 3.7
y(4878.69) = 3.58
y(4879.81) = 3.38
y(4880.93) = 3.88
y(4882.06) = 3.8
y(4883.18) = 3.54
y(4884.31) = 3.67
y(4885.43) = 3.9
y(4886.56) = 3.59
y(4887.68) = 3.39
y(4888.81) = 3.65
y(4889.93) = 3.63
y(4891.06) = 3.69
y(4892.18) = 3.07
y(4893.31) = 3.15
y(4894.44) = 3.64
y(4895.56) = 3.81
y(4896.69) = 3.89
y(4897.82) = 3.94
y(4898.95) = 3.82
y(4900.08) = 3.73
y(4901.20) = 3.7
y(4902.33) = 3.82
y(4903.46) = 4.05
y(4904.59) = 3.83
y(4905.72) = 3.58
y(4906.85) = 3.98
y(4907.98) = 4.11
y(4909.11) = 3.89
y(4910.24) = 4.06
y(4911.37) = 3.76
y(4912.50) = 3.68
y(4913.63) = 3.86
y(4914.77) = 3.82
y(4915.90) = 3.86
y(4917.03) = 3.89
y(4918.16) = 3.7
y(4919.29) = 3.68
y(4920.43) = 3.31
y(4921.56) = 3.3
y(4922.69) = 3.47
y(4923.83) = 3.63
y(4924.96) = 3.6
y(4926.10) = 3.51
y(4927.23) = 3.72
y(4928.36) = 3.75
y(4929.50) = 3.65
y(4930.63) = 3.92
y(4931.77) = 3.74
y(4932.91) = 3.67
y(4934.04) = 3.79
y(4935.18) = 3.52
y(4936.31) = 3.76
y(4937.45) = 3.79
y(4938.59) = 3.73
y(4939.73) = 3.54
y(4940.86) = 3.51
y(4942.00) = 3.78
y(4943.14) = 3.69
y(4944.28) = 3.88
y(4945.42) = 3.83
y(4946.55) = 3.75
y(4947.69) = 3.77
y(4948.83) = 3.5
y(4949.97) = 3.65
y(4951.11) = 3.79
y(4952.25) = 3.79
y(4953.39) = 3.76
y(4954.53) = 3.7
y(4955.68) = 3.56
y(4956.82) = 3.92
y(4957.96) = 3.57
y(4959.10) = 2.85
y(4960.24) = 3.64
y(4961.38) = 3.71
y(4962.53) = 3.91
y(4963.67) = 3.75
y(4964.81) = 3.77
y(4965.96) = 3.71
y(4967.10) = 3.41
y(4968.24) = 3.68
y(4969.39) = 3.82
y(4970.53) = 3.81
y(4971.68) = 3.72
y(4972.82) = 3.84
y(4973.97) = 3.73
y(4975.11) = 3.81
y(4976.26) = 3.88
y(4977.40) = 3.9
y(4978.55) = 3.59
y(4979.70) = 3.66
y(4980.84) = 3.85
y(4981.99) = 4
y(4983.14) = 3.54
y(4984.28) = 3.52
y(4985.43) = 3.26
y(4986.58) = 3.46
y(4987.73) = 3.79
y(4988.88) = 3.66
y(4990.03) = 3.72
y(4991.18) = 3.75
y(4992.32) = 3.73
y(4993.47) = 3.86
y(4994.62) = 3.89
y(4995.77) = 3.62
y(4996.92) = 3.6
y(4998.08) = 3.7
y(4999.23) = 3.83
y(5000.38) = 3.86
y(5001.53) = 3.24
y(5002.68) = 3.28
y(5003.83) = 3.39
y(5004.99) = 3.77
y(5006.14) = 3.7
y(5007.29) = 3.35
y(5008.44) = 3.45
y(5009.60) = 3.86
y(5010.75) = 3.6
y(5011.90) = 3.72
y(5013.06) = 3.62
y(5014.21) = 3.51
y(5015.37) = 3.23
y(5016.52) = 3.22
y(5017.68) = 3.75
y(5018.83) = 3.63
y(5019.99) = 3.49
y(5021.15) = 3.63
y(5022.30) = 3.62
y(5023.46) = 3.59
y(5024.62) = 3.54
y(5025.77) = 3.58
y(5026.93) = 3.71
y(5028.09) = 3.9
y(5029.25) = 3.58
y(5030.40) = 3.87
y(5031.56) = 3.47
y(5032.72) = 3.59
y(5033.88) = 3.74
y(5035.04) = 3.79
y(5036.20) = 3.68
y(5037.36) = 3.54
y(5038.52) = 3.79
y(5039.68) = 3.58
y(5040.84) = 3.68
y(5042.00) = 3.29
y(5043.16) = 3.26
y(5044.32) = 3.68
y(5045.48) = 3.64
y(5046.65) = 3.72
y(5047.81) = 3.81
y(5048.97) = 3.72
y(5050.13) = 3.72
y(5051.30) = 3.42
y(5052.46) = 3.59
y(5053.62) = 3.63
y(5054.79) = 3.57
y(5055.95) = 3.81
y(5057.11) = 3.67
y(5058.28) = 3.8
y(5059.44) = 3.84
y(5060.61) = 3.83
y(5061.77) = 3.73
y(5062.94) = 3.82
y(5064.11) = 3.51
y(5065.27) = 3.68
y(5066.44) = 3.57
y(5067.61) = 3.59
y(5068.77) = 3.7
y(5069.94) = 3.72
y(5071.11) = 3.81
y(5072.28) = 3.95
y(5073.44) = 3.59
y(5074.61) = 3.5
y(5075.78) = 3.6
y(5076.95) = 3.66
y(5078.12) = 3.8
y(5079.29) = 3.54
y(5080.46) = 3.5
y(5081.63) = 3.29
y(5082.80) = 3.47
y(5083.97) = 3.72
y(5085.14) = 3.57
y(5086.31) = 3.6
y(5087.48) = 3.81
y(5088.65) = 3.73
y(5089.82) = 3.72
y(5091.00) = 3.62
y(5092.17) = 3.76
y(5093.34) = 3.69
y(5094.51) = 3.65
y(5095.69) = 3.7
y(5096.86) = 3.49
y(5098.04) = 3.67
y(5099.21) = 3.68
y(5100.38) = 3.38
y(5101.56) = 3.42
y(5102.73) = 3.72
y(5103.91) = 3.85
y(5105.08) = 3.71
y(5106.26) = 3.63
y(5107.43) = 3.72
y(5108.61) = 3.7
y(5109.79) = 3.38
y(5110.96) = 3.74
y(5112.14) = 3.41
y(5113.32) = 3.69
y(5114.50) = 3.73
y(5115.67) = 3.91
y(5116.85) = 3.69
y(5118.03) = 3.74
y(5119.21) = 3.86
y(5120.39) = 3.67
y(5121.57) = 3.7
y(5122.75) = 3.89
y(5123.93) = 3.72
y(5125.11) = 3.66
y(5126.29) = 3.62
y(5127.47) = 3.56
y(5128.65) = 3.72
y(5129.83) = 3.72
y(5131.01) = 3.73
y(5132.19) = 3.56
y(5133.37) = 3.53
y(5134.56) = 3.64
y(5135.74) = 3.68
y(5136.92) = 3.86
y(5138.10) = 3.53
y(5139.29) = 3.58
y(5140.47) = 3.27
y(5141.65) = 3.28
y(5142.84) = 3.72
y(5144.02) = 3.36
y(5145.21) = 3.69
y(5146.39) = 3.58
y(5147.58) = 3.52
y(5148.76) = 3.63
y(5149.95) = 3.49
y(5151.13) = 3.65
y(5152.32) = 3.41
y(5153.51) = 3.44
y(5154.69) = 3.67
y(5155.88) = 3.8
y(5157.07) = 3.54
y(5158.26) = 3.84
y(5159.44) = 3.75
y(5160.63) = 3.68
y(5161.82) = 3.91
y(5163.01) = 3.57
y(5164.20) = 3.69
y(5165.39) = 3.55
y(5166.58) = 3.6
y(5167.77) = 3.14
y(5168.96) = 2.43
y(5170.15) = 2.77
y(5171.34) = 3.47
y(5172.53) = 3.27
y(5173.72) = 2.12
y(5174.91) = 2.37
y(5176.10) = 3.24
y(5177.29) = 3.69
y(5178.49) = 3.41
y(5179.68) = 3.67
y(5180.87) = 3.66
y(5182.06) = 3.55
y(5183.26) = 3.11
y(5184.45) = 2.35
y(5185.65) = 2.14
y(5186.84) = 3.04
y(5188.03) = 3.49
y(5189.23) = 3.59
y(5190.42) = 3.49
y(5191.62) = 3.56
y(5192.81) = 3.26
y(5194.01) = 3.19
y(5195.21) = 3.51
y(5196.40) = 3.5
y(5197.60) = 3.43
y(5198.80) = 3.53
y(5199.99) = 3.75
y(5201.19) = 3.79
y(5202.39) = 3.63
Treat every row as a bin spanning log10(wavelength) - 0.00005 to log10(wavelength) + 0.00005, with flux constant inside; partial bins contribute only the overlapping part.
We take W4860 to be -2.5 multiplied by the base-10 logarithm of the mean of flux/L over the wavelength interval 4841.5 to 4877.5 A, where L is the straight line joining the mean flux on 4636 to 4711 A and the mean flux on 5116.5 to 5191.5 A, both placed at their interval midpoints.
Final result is 0.03 mag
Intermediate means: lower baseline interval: 3.72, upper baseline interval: 3.46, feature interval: 3.51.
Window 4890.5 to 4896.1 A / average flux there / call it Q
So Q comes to 3.47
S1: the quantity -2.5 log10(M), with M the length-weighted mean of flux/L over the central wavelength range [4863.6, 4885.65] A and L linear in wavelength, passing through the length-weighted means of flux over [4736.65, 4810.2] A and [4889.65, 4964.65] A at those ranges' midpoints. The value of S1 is 0.04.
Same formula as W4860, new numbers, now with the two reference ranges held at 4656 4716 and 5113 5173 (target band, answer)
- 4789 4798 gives -0.07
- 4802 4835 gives -0.03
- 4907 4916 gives -0.06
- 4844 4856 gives -0.01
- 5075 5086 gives 0.01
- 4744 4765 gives -0.01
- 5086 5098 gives -0.02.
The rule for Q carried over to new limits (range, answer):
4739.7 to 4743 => 3.77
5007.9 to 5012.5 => 3.66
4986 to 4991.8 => 3.68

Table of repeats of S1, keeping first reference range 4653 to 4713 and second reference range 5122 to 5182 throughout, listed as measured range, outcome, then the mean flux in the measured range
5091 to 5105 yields -0.03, 3.64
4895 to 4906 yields -0.06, 3.82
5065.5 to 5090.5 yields -0.03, 3.64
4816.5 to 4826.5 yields -0.02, 3.75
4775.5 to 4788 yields -0.03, 3.78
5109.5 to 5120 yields -0.05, 3.69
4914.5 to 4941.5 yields -0.01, 3.66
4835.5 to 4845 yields -0.03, 3.78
